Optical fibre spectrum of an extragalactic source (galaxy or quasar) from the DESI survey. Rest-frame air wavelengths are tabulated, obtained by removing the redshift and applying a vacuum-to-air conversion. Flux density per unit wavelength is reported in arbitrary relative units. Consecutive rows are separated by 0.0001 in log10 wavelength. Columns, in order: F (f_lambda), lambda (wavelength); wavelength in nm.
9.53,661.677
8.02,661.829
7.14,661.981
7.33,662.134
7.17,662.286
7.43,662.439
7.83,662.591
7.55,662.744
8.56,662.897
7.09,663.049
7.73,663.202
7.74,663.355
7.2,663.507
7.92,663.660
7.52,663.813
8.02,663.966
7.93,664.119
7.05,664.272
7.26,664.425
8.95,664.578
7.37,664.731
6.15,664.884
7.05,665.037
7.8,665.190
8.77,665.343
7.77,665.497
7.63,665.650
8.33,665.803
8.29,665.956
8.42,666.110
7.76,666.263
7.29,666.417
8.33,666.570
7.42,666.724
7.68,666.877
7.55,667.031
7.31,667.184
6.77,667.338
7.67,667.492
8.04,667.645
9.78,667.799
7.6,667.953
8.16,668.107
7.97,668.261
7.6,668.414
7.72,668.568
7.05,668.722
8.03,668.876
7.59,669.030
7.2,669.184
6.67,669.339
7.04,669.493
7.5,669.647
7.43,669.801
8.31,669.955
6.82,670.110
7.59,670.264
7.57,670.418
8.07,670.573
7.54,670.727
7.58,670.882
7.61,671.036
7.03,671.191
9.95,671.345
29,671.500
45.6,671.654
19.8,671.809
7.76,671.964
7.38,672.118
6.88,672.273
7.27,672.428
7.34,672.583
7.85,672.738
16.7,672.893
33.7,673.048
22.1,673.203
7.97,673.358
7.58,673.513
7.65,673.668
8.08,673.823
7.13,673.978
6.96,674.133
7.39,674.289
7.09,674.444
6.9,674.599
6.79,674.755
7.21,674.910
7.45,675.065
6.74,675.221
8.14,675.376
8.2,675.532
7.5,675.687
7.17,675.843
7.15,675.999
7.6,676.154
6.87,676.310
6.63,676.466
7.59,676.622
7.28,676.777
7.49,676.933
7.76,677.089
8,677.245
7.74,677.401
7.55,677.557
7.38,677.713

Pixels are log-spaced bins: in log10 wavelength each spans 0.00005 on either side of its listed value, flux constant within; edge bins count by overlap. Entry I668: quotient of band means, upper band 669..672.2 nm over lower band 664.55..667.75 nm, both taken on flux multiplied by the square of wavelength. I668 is 1.5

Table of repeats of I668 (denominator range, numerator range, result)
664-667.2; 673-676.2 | 1.21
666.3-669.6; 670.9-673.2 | 2.03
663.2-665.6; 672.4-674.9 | 1.41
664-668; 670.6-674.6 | 1.61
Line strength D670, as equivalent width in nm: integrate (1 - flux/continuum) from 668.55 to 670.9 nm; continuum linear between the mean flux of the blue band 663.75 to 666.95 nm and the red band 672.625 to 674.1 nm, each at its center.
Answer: 0.68 nm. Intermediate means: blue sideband 7.75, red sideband 12.9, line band 7.47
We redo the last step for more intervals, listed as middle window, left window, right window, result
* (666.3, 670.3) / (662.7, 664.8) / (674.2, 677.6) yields -0.02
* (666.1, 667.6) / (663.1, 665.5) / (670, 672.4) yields 0.28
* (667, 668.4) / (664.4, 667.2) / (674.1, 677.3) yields -0.03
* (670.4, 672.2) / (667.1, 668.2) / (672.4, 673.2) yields -0.04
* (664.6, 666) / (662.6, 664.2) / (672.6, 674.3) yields 0.14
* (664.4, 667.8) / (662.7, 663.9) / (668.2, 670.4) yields -0.08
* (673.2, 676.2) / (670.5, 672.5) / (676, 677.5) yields 0.58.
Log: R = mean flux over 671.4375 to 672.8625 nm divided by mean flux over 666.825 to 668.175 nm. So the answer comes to 1.96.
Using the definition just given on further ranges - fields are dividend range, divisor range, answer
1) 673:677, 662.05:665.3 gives 1.16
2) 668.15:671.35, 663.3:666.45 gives 0.98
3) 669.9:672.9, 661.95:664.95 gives 1.53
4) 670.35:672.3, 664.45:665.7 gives 1.75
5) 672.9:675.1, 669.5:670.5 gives 1.41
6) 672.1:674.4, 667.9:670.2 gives 1.44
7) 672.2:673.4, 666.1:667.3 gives 1.82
